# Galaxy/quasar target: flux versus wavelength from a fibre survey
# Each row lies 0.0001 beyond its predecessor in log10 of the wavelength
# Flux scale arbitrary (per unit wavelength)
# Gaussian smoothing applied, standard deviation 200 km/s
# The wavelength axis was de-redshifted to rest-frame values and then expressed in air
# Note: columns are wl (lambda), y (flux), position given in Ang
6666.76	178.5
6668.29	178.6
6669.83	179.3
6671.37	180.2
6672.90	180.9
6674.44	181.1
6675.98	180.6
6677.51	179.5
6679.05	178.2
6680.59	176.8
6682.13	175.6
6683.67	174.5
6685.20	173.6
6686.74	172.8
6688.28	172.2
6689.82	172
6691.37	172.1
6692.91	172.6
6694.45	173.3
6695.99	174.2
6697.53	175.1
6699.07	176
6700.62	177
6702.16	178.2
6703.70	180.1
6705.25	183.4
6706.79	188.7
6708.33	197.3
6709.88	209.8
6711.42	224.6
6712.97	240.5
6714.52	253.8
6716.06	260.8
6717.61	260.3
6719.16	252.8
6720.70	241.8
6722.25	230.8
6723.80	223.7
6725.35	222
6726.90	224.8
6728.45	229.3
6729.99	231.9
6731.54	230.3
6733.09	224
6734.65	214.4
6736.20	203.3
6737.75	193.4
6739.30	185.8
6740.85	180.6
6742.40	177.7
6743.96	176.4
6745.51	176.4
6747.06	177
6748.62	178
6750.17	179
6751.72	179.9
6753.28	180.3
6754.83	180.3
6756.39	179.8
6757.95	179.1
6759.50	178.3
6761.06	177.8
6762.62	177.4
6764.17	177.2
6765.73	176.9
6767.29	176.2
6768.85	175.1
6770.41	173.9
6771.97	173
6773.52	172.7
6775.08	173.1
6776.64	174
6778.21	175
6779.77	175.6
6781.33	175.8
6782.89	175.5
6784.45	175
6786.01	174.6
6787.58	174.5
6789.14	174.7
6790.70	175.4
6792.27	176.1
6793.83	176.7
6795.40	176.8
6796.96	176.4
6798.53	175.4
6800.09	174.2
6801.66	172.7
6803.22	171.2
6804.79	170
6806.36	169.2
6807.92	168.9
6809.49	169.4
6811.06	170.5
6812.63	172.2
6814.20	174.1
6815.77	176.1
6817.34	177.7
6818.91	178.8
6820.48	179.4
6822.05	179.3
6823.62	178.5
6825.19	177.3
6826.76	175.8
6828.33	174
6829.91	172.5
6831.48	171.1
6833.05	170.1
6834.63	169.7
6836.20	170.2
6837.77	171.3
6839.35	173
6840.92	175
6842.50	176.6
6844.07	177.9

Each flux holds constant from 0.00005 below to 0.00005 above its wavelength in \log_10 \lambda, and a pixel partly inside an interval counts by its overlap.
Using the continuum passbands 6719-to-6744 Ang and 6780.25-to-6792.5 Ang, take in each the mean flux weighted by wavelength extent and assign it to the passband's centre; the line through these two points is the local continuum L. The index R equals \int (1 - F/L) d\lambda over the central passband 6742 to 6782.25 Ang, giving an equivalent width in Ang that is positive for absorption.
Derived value 3.2 Ang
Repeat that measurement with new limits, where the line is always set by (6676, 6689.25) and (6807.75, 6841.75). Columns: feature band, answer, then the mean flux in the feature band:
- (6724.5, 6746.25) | -3.7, 205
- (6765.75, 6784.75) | 0.0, 175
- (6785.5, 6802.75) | -0.1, 175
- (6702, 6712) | -1.1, 195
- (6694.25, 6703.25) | 0.0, 176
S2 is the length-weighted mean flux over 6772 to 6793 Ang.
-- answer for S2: 175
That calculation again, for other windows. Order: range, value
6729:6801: 182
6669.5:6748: 198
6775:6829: 175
